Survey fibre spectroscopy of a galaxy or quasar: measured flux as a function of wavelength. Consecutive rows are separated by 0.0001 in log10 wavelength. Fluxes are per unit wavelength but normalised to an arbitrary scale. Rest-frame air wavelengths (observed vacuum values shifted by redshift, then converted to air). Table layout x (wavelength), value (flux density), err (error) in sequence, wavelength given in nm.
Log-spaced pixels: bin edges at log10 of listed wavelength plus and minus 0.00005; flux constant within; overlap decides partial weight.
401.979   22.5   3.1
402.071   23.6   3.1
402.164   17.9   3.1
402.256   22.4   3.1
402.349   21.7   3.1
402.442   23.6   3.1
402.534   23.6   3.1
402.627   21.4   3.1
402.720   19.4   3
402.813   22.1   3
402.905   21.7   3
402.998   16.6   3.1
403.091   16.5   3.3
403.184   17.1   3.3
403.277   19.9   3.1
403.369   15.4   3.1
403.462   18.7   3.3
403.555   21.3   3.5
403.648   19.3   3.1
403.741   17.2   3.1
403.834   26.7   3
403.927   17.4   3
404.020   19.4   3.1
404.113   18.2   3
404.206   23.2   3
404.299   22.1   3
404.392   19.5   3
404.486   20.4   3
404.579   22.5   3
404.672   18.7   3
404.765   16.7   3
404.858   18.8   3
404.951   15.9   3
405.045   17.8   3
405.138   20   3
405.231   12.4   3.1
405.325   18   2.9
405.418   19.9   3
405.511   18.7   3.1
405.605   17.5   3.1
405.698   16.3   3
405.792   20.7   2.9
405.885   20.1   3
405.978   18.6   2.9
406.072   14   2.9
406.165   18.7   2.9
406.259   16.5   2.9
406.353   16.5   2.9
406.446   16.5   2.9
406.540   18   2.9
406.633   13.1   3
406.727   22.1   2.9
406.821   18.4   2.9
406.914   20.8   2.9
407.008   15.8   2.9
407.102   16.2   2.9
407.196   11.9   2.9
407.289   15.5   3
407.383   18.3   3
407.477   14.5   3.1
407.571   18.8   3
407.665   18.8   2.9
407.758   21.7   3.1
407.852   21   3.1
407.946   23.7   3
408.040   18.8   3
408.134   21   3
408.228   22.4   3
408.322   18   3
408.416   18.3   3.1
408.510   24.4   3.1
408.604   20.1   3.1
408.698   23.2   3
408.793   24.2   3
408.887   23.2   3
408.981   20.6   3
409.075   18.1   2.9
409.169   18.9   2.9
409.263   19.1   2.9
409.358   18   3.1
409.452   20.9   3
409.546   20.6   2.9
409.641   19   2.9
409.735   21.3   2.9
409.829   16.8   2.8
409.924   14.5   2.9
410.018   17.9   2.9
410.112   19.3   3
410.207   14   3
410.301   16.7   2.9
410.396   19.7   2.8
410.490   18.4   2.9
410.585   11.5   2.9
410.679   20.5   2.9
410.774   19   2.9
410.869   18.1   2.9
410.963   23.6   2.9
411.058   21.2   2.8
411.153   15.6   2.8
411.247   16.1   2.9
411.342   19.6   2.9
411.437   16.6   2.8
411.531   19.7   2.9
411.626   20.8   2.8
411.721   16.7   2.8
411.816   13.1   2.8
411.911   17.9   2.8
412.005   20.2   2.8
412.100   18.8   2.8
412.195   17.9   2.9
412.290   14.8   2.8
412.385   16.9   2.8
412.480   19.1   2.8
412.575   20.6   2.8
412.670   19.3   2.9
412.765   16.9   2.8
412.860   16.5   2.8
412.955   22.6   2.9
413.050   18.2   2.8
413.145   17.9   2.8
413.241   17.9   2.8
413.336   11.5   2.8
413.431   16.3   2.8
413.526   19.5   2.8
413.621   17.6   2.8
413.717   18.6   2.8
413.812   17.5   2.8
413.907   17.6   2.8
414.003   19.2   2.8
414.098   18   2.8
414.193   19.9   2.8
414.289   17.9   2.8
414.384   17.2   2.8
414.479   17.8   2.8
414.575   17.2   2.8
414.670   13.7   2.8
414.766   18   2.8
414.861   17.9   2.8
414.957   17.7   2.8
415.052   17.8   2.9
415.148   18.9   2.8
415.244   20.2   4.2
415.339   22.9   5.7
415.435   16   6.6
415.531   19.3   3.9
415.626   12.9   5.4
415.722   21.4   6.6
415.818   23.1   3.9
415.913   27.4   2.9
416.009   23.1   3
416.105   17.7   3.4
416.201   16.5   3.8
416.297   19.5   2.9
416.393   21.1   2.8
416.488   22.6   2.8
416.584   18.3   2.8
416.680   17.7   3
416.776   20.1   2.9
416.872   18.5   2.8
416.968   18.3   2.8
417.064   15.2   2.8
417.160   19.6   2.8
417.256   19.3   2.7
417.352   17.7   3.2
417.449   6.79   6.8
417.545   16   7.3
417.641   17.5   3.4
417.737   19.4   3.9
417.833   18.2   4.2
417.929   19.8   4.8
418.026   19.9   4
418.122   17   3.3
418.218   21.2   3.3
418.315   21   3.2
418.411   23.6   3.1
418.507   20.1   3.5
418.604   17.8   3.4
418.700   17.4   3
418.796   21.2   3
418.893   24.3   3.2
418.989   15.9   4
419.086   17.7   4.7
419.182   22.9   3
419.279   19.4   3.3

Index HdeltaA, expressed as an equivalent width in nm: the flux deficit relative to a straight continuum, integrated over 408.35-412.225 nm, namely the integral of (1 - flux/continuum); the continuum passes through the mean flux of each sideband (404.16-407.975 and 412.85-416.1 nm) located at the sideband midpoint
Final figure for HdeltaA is -0.11 nm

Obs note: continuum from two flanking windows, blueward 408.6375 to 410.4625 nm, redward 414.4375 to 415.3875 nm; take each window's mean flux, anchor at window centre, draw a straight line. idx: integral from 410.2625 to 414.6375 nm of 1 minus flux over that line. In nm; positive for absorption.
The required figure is 0.16 nm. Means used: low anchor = 19.3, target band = 18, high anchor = 18.2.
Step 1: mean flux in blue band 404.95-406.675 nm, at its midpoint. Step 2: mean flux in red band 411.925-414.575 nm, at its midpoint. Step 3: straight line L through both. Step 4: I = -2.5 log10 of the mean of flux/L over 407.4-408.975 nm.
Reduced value -0.18 mag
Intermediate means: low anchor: 17.4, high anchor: 18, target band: 20.7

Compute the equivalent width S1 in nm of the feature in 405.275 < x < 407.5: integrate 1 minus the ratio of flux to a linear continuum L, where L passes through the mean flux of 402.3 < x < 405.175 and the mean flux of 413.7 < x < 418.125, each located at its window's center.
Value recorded 0.24 nm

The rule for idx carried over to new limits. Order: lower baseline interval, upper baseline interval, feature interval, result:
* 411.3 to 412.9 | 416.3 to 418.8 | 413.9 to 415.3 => 0.02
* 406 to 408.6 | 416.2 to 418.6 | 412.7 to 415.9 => 0.06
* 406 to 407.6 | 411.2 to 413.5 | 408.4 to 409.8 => -0.28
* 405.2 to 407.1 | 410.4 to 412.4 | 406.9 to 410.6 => -0.23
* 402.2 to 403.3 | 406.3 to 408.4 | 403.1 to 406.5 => 0.16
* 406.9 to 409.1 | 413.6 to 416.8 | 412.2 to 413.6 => 0.10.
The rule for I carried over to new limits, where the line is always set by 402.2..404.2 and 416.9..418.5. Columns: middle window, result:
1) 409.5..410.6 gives 0.09 mag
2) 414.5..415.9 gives 0.00 mag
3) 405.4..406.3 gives 0.10 mag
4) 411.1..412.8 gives 0.07 mag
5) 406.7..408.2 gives 0.05 mag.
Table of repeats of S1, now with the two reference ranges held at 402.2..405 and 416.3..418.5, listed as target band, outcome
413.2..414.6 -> 0.10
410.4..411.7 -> 0.05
